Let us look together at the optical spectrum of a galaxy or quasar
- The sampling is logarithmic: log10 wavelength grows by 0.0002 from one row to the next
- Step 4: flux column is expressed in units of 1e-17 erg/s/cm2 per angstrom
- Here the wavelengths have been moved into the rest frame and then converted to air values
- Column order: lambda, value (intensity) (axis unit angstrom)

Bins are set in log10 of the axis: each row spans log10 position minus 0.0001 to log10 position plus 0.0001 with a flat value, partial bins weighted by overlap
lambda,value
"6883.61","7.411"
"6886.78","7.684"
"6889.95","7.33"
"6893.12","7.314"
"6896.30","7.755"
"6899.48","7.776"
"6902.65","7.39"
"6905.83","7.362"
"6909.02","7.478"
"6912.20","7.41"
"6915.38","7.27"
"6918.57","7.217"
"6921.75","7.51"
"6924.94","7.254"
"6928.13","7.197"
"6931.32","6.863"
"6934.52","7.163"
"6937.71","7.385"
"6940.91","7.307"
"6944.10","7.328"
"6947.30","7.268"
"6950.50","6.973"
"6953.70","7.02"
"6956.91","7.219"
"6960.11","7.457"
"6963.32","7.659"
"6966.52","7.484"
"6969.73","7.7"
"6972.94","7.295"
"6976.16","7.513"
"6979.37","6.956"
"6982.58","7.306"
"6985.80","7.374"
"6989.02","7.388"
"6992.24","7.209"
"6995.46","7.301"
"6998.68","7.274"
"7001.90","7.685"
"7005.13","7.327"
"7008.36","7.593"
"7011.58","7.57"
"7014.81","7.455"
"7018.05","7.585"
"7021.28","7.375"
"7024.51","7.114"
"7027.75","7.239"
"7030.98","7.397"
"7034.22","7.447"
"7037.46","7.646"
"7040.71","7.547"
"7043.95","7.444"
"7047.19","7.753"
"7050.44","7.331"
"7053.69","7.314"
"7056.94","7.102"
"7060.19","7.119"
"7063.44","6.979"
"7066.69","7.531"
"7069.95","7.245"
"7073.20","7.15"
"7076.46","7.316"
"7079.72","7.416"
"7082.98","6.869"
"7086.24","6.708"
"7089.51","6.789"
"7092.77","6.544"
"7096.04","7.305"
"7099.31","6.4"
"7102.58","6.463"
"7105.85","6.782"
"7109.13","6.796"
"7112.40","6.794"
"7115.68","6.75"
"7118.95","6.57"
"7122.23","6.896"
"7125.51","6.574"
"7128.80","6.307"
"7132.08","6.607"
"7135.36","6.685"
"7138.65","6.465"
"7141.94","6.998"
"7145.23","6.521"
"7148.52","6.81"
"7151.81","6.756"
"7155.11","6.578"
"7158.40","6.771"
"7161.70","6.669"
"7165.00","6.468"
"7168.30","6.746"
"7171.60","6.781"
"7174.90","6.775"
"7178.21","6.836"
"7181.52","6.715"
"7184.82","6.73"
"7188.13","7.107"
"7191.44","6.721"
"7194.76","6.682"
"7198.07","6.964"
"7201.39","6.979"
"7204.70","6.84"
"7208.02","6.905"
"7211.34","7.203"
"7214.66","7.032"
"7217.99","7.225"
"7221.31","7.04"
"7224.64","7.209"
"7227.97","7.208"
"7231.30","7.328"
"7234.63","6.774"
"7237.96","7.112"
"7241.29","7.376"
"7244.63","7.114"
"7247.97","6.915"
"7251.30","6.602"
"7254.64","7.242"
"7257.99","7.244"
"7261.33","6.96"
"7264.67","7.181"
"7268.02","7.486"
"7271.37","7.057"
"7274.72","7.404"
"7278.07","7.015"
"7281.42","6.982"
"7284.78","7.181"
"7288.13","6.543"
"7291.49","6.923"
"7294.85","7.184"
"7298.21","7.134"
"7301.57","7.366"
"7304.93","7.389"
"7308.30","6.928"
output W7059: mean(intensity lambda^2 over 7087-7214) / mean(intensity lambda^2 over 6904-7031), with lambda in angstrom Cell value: 0.97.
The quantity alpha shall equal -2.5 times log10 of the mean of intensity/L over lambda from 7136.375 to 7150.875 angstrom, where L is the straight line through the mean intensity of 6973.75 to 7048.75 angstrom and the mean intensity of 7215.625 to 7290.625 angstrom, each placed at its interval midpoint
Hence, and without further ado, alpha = 0.08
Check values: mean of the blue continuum 7.41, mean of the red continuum 7.1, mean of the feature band 6.7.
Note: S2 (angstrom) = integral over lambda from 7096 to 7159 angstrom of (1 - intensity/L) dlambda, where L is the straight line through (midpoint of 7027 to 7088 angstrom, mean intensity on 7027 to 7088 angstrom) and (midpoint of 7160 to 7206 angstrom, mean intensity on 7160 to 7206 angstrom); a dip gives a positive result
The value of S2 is 3.0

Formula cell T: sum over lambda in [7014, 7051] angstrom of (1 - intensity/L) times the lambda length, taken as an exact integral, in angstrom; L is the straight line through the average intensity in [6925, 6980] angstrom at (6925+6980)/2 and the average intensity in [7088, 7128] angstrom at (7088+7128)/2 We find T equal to -2.42 angstrom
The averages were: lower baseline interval 7.29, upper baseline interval 6.71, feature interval 7.45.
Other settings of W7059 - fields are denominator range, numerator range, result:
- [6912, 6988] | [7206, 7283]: 1.06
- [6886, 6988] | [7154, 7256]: 1.02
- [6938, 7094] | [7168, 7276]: 1.02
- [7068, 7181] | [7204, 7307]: 1.09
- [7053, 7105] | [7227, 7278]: 1.07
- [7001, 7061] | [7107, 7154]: 0.93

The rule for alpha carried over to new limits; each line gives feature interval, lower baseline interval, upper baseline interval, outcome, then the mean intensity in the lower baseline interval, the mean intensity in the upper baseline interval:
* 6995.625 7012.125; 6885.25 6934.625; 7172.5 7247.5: -0.03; 7.38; 6.99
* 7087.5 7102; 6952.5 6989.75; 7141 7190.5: 0.04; 7.37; 6.75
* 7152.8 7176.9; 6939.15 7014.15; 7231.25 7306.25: 0.08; 7.36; 7.1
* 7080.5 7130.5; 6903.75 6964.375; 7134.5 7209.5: 0.03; 7.28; 6.76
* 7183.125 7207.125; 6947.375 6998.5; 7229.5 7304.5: 0.05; 7.32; 7.1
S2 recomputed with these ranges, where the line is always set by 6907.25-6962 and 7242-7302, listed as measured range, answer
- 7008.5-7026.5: -0.5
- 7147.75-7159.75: 0.7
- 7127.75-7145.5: 1.3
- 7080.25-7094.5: 0.8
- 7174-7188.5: 0.6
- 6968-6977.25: -0.3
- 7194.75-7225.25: 0.4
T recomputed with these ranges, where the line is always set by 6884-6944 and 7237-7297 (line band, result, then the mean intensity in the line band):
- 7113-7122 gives 0.6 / 6.71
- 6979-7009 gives -0.2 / 7.35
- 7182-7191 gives 0.4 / 6.87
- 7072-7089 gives 0.4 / 7.07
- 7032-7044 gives -0.4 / 7.52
